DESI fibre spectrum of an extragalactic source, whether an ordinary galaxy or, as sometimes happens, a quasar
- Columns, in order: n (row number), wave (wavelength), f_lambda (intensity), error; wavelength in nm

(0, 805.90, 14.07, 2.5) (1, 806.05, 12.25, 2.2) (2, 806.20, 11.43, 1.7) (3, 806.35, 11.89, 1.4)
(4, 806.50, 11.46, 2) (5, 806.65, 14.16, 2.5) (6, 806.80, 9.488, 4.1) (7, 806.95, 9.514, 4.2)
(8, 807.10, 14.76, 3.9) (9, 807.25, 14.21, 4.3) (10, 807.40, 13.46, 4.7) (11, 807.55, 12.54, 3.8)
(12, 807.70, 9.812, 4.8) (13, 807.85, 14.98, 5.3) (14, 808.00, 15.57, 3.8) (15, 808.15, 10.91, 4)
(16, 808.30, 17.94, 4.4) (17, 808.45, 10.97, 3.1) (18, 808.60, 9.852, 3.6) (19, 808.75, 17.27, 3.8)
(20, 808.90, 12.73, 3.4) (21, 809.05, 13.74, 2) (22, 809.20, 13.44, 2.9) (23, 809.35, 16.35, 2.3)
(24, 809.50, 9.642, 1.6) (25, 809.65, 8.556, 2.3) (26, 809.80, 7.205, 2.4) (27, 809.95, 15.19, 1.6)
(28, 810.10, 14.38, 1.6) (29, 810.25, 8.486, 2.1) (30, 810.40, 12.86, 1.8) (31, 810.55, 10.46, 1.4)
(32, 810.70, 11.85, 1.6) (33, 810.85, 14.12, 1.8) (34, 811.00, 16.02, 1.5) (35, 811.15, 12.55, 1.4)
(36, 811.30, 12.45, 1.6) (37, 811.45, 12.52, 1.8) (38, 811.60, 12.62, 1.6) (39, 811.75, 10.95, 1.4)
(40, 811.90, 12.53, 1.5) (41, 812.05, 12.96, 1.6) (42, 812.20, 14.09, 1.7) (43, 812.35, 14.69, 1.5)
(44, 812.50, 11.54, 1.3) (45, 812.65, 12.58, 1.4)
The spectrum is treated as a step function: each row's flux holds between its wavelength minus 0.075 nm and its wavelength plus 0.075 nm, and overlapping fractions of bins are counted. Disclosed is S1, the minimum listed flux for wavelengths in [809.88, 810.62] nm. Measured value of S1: 8.486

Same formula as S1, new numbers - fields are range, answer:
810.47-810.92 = 10.46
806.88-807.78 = 9.514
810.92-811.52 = 12.45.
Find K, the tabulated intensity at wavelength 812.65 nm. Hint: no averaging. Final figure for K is 12.58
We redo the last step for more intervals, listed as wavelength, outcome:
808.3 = 17.94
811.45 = 12.52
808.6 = 9.852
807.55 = 12.54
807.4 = 13.46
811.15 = 12.55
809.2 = 13.44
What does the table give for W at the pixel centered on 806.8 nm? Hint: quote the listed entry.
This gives 9.488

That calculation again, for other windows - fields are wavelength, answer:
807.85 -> 14.98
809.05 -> 13.74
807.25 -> 14.21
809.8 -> 7.205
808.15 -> 10.91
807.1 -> 14.76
